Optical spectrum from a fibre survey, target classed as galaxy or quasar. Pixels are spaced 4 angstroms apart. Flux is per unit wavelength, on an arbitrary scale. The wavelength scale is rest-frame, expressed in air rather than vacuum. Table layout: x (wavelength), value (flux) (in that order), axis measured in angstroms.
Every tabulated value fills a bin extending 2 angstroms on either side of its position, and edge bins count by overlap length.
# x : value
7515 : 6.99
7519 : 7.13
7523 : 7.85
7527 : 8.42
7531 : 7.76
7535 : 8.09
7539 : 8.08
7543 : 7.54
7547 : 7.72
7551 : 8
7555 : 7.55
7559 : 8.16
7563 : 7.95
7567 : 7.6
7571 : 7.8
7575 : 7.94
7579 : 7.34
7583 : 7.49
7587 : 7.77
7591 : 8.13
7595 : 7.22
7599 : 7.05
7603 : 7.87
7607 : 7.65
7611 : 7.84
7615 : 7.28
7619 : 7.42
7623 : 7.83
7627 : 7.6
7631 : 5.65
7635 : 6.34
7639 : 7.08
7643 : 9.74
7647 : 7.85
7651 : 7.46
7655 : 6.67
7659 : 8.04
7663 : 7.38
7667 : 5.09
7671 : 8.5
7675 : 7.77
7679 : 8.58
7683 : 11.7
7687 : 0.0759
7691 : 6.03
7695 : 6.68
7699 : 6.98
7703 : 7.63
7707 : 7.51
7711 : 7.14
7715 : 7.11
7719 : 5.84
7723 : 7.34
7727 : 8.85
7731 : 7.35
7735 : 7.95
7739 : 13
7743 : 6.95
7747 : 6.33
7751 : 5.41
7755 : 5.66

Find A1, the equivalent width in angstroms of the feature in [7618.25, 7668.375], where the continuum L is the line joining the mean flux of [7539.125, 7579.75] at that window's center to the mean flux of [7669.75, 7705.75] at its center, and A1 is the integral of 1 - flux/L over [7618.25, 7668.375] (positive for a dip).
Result 0.4 angstroms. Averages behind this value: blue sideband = 7.79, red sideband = 7.08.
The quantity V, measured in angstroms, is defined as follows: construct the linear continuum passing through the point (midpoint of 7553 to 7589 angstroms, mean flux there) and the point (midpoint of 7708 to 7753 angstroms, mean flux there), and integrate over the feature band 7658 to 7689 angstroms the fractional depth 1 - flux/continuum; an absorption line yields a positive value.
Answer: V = 2.09 angstroms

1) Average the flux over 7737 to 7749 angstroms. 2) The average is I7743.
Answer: 8.76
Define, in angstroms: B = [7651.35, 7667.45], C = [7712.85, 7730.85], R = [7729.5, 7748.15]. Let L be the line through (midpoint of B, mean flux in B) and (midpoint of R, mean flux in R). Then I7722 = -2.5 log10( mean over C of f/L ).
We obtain 0.12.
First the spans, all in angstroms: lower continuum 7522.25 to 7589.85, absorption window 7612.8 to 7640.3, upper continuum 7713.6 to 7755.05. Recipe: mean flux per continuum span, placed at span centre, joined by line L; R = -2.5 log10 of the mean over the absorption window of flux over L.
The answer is 0.10 mag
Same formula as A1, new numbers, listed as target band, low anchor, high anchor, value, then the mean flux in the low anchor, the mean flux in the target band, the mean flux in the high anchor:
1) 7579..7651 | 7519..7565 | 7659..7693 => -1.3 angstroms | 7.89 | 7.51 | 6.96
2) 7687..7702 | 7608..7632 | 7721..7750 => 4.0 angstroms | 7.35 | 5.77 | 8.15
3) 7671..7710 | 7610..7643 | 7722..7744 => 5.0 angstroms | 7.27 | 7.08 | 8.7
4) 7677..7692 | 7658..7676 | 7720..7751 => 1.7 angstroms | 7.29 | 6.63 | 7.99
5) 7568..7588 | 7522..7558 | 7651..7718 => 0.0 angstroms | 7.9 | 7.66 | 7.05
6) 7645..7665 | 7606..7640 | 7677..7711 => -1.2 angstroms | 7.18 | 7.48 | 6.91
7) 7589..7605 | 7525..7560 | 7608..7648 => 0.1 angstroms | 7.92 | 7.57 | 7.46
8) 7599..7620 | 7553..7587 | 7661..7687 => 0.3 angstroms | 7.73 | 7.57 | 7.55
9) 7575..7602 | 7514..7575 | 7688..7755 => 0.4 angstroms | 7.79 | 7.55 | 7.22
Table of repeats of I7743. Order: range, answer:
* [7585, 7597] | 7.71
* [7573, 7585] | 7.59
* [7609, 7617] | 7.56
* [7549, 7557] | 7.78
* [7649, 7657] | 7.06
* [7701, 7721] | 7.05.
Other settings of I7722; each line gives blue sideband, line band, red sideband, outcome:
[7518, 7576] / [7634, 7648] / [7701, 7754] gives -0.02 mag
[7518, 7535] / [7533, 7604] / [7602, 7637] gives -0.02 mag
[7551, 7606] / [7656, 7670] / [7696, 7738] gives 0.09 mag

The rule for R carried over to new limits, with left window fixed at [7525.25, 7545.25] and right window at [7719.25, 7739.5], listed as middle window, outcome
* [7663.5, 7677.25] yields 0.15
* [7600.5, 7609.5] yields 0.05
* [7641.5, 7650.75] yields -0.04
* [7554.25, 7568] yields 0.02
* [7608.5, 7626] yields 0.07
